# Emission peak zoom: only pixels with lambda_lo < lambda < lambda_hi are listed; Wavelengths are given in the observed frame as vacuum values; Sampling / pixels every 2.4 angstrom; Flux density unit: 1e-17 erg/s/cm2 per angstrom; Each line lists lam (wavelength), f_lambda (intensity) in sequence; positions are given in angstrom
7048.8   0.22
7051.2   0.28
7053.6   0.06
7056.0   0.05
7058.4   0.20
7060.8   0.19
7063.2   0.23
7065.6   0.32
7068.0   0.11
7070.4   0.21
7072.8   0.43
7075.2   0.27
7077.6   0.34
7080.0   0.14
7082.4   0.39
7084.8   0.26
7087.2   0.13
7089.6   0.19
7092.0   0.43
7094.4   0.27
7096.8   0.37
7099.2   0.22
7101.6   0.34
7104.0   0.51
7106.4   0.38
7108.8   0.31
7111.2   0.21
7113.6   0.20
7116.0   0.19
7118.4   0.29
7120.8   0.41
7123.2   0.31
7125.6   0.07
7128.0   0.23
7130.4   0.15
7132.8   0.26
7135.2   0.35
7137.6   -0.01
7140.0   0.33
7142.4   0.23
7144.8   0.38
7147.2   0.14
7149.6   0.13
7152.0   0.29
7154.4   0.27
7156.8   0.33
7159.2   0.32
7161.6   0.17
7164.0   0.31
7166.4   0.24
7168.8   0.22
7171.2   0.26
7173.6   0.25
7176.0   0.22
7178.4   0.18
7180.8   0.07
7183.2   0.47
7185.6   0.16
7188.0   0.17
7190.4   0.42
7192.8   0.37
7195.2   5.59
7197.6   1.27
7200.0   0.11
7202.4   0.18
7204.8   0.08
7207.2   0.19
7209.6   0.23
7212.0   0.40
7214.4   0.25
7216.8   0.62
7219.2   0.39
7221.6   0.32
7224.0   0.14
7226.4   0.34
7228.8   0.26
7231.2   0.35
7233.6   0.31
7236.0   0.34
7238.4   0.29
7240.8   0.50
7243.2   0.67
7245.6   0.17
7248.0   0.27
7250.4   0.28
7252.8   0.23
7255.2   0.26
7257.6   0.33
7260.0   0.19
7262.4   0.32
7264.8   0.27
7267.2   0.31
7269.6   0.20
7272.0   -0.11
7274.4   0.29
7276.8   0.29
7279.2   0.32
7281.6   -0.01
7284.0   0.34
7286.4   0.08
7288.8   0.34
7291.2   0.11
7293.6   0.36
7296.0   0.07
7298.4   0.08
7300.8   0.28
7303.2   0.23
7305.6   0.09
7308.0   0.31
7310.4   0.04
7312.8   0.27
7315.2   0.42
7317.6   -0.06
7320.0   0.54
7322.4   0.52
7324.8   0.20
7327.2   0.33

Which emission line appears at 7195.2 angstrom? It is H-alpha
